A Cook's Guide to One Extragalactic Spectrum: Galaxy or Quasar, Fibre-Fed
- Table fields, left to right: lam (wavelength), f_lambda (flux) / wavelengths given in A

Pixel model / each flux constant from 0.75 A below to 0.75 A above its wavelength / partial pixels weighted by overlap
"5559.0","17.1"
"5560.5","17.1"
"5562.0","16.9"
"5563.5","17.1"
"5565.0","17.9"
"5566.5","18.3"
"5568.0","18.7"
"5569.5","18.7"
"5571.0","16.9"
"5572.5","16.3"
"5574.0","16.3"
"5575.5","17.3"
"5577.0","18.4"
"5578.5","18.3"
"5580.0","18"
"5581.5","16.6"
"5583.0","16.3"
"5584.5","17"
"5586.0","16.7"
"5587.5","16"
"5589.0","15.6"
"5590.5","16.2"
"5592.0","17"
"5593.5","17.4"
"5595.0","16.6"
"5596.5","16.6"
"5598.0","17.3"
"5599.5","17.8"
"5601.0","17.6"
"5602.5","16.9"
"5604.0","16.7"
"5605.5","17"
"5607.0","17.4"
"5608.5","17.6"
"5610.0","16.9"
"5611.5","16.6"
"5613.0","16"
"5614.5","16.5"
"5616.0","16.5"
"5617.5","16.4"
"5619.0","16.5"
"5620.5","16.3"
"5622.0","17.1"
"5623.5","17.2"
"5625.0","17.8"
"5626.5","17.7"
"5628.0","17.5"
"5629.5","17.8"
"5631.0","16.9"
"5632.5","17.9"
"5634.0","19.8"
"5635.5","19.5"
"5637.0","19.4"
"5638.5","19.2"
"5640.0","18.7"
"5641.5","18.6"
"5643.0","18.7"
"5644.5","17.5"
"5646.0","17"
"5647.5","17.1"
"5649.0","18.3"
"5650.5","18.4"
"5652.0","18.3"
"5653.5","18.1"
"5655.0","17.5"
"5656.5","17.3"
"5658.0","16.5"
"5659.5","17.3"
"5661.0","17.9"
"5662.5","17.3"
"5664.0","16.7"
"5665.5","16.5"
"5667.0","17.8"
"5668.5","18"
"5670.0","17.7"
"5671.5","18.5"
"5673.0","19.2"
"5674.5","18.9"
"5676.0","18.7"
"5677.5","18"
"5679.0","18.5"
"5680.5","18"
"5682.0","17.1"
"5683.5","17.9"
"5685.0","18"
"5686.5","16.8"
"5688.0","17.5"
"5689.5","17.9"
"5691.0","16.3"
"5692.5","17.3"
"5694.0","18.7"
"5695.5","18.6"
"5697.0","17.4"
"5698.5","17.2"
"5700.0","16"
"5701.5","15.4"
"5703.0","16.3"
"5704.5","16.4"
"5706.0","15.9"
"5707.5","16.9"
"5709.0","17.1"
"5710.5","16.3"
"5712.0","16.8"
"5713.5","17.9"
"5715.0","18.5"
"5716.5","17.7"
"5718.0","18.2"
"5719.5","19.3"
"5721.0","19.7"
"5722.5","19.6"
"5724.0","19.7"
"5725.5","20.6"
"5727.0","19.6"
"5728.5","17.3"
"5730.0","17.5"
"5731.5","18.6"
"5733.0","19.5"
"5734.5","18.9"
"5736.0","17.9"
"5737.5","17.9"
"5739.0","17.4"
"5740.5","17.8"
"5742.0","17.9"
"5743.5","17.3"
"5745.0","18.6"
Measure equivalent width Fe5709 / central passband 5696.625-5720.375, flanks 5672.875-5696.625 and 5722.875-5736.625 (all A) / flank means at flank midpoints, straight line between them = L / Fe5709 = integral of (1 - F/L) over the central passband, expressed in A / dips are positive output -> 1.7 A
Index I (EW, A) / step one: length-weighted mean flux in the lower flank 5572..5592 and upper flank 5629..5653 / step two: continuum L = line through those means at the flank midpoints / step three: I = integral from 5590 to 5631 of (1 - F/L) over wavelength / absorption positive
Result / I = 1.31 A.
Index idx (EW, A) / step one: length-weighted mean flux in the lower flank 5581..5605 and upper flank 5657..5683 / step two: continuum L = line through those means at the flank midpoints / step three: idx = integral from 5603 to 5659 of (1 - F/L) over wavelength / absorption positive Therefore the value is -0.93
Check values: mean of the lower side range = 16.8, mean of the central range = 17.6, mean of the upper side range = 17.8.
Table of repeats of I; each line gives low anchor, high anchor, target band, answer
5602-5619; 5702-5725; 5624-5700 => -2.8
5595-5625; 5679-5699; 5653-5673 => -0.2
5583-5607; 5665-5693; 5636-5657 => -0.9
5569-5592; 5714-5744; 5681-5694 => 0.5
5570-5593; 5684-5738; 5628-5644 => -1.2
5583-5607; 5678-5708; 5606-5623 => 0.2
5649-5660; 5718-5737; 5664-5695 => 0.5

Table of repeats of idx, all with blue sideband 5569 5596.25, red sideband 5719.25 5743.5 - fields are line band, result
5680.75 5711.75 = 2.0 A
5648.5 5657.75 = -0.1 A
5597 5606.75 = 0.0 A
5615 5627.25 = 0.3 A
